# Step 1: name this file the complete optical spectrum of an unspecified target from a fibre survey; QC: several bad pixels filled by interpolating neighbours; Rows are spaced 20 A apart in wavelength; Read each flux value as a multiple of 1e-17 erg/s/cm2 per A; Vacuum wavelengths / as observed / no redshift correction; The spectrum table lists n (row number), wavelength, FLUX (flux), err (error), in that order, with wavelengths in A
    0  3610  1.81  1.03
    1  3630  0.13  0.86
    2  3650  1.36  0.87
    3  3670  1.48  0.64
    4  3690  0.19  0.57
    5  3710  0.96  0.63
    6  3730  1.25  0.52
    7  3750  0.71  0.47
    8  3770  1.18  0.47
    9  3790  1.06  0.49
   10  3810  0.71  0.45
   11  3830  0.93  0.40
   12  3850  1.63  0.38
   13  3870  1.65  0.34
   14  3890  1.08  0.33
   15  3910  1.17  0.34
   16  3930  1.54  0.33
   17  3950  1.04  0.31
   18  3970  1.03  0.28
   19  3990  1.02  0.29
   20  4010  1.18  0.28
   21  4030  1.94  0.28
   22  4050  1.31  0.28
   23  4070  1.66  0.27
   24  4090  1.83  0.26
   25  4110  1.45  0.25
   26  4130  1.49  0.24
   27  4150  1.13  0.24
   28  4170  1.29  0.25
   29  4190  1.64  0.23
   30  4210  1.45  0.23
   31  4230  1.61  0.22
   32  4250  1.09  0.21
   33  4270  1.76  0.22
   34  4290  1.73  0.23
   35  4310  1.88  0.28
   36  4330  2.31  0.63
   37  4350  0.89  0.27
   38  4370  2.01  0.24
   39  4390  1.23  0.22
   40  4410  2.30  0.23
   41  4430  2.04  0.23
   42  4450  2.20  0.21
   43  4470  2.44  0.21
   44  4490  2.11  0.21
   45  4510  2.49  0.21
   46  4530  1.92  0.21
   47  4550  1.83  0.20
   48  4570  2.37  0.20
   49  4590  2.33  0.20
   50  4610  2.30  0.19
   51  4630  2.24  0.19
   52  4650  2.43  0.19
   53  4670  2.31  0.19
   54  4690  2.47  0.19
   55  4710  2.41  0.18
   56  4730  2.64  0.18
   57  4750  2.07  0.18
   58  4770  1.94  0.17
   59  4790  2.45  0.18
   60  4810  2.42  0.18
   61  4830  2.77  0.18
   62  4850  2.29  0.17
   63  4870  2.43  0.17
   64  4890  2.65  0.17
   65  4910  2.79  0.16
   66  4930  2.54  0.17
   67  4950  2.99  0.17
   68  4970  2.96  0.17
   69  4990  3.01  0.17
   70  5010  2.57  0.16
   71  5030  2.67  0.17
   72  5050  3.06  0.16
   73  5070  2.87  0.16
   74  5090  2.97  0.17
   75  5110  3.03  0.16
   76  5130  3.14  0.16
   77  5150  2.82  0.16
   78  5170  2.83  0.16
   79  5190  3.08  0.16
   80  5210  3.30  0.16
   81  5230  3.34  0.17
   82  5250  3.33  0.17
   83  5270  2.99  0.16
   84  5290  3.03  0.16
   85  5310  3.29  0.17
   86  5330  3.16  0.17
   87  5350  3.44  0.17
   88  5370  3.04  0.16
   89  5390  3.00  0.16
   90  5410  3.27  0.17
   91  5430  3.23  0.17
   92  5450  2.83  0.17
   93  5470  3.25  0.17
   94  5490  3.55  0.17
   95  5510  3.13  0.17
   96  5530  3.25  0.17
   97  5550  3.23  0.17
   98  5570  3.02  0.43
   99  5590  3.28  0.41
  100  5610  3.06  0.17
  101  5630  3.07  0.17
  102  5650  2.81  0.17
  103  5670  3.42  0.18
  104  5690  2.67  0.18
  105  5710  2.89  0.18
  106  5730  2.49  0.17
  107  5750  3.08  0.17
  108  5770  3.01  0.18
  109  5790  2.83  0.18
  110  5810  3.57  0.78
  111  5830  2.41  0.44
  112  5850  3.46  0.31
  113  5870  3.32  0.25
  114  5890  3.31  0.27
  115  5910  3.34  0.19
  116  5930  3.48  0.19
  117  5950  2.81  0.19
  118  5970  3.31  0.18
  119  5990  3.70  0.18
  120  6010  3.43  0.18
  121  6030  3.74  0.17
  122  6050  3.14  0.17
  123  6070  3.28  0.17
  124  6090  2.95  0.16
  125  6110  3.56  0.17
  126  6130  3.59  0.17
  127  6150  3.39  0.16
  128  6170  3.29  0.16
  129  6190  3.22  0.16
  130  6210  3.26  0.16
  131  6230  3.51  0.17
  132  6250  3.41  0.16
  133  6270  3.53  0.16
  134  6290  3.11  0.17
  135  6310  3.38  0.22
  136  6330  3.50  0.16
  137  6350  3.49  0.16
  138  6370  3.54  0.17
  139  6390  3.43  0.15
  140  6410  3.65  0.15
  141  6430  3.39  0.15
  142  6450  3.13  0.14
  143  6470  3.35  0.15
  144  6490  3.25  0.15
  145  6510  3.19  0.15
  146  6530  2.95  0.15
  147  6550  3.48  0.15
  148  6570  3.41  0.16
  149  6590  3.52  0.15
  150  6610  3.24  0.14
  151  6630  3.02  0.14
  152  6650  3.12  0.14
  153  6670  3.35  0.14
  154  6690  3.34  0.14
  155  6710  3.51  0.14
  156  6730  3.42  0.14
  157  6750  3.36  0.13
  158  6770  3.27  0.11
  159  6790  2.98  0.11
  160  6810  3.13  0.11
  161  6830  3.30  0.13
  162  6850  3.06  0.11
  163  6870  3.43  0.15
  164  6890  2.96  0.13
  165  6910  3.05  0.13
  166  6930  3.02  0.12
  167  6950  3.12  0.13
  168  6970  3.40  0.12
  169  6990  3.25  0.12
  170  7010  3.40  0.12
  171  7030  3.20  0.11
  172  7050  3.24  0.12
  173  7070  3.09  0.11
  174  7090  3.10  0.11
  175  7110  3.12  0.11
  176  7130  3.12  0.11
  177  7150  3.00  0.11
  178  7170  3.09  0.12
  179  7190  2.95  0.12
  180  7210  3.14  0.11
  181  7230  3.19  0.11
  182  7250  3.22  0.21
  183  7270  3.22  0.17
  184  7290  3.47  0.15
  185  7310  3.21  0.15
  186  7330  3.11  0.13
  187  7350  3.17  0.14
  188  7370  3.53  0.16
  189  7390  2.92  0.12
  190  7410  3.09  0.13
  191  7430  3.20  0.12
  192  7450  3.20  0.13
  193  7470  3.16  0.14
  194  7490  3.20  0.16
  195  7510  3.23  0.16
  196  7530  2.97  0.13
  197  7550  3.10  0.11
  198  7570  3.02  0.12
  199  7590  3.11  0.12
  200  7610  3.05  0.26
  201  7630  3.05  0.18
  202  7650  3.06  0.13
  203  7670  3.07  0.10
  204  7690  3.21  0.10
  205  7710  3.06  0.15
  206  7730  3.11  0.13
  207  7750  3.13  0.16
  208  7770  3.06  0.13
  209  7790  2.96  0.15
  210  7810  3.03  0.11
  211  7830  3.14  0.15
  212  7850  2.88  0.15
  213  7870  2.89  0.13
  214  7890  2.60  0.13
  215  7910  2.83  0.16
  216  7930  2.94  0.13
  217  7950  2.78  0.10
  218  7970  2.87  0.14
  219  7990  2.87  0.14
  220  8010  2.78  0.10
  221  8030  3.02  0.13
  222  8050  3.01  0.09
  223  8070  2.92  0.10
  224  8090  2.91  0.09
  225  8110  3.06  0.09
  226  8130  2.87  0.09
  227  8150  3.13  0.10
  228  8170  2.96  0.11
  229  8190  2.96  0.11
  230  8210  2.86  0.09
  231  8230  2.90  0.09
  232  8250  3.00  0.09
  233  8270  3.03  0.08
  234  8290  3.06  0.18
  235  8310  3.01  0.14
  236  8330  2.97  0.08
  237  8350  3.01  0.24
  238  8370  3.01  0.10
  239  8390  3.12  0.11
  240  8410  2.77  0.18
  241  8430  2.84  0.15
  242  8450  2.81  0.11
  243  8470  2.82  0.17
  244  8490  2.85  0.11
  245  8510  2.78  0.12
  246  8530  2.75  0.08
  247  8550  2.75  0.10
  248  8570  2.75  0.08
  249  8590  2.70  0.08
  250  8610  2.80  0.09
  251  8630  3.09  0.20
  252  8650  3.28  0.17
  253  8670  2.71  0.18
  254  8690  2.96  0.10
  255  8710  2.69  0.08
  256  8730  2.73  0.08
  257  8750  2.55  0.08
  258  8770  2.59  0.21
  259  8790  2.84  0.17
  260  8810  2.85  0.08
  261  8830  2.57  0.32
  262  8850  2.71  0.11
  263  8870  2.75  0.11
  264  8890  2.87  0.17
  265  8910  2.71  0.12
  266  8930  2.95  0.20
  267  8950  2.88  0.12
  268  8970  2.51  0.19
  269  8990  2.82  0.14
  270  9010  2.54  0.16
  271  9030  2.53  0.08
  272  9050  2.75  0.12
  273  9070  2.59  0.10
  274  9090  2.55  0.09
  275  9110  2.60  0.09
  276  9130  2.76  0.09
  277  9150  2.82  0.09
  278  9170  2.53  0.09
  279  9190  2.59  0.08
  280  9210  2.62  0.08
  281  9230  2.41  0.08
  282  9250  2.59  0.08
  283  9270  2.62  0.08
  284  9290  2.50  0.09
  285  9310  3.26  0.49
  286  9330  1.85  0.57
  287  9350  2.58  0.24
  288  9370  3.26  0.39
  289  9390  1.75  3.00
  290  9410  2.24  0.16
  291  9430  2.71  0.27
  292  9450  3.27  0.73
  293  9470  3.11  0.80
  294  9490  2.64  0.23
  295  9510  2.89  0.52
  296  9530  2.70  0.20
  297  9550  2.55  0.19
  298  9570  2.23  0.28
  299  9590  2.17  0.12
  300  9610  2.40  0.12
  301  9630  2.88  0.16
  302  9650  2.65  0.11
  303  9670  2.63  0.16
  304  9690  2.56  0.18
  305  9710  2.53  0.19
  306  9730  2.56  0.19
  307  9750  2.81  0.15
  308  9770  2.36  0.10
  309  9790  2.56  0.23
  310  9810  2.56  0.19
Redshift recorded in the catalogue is 0.106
